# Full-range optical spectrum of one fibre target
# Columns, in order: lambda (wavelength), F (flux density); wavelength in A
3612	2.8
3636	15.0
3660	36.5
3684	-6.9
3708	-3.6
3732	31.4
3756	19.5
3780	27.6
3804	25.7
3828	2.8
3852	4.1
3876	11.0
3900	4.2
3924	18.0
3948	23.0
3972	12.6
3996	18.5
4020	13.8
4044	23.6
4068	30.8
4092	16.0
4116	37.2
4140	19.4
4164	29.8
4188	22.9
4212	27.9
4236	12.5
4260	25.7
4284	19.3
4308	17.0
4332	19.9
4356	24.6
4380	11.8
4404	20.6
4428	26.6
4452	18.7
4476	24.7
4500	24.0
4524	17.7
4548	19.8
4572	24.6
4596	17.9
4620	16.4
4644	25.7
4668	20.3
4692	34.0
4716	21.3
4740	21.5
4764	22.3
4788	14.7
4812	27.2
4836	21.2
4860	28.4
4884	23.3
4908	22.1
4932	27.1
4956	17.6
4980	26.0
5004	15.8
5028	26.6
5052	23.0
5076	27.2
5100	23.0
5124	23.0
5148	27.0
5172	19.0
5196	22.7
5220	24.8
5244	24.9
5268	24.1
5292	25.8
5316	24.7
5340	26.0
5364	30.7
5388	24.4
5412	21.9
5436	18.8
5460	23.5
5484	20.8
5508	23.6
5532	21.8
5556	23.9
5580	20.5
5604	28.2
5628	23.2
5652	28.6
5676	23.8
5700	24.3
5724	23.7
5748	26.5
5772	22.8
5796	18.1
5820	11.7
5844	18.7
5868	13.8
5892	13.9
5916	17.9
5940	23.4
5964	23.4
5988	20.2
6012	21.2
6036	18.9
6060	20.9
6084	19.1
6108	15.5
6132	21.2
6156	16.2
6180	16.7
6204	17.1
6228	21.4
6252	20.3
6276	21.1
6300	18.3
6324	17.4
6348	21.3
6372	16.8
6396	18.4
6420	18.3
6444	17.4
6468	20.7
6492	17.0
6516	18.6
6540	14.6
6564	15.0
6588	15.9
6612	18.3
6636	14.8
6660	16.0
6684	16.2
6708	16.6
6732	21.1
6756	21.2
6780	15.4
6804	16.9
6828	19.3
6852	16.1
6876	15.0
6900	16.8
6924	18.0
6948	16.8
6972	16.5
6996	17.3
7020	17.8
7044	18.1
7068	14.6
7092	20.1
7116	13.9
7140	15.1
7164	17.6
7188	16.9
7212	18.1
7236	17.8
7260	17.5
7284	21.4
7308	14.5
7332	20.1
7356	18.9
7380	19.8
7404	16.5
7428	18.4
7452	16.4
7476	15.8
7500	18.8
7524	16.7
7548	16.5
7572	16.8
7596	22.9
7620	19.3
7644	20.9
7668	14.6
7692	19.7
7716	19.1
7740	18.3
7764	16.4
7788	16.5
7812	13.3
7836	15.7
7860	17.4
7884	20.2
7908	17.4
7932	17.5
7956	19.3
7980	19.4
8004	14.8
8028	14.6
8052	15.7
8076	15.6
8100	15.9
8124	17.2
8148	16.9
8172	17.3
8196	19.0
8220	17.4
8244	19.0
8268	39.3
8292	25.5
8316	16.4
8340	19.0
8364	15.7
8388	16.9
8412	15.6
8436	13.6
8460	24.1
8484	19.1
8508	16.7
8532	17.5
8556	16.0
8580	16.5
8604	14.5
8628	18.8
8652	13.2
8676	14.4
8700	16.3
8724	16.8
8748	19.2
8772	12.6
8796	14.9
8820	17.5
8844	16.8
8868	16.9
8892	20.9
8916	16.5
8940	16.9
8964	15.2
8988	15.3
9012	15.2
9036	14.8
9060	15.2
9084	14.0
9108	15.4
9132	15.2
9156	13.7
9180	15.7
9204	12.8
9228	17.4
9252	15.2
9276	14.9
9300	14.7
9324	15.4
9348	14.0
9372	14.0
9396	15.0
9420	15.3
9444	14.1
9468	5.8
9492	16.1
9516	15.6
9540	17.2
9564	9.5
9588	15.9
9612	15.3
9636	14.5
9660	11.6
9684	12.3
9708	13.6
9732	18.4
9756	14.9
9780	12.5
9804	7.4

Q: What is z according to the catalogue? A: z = 0.260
